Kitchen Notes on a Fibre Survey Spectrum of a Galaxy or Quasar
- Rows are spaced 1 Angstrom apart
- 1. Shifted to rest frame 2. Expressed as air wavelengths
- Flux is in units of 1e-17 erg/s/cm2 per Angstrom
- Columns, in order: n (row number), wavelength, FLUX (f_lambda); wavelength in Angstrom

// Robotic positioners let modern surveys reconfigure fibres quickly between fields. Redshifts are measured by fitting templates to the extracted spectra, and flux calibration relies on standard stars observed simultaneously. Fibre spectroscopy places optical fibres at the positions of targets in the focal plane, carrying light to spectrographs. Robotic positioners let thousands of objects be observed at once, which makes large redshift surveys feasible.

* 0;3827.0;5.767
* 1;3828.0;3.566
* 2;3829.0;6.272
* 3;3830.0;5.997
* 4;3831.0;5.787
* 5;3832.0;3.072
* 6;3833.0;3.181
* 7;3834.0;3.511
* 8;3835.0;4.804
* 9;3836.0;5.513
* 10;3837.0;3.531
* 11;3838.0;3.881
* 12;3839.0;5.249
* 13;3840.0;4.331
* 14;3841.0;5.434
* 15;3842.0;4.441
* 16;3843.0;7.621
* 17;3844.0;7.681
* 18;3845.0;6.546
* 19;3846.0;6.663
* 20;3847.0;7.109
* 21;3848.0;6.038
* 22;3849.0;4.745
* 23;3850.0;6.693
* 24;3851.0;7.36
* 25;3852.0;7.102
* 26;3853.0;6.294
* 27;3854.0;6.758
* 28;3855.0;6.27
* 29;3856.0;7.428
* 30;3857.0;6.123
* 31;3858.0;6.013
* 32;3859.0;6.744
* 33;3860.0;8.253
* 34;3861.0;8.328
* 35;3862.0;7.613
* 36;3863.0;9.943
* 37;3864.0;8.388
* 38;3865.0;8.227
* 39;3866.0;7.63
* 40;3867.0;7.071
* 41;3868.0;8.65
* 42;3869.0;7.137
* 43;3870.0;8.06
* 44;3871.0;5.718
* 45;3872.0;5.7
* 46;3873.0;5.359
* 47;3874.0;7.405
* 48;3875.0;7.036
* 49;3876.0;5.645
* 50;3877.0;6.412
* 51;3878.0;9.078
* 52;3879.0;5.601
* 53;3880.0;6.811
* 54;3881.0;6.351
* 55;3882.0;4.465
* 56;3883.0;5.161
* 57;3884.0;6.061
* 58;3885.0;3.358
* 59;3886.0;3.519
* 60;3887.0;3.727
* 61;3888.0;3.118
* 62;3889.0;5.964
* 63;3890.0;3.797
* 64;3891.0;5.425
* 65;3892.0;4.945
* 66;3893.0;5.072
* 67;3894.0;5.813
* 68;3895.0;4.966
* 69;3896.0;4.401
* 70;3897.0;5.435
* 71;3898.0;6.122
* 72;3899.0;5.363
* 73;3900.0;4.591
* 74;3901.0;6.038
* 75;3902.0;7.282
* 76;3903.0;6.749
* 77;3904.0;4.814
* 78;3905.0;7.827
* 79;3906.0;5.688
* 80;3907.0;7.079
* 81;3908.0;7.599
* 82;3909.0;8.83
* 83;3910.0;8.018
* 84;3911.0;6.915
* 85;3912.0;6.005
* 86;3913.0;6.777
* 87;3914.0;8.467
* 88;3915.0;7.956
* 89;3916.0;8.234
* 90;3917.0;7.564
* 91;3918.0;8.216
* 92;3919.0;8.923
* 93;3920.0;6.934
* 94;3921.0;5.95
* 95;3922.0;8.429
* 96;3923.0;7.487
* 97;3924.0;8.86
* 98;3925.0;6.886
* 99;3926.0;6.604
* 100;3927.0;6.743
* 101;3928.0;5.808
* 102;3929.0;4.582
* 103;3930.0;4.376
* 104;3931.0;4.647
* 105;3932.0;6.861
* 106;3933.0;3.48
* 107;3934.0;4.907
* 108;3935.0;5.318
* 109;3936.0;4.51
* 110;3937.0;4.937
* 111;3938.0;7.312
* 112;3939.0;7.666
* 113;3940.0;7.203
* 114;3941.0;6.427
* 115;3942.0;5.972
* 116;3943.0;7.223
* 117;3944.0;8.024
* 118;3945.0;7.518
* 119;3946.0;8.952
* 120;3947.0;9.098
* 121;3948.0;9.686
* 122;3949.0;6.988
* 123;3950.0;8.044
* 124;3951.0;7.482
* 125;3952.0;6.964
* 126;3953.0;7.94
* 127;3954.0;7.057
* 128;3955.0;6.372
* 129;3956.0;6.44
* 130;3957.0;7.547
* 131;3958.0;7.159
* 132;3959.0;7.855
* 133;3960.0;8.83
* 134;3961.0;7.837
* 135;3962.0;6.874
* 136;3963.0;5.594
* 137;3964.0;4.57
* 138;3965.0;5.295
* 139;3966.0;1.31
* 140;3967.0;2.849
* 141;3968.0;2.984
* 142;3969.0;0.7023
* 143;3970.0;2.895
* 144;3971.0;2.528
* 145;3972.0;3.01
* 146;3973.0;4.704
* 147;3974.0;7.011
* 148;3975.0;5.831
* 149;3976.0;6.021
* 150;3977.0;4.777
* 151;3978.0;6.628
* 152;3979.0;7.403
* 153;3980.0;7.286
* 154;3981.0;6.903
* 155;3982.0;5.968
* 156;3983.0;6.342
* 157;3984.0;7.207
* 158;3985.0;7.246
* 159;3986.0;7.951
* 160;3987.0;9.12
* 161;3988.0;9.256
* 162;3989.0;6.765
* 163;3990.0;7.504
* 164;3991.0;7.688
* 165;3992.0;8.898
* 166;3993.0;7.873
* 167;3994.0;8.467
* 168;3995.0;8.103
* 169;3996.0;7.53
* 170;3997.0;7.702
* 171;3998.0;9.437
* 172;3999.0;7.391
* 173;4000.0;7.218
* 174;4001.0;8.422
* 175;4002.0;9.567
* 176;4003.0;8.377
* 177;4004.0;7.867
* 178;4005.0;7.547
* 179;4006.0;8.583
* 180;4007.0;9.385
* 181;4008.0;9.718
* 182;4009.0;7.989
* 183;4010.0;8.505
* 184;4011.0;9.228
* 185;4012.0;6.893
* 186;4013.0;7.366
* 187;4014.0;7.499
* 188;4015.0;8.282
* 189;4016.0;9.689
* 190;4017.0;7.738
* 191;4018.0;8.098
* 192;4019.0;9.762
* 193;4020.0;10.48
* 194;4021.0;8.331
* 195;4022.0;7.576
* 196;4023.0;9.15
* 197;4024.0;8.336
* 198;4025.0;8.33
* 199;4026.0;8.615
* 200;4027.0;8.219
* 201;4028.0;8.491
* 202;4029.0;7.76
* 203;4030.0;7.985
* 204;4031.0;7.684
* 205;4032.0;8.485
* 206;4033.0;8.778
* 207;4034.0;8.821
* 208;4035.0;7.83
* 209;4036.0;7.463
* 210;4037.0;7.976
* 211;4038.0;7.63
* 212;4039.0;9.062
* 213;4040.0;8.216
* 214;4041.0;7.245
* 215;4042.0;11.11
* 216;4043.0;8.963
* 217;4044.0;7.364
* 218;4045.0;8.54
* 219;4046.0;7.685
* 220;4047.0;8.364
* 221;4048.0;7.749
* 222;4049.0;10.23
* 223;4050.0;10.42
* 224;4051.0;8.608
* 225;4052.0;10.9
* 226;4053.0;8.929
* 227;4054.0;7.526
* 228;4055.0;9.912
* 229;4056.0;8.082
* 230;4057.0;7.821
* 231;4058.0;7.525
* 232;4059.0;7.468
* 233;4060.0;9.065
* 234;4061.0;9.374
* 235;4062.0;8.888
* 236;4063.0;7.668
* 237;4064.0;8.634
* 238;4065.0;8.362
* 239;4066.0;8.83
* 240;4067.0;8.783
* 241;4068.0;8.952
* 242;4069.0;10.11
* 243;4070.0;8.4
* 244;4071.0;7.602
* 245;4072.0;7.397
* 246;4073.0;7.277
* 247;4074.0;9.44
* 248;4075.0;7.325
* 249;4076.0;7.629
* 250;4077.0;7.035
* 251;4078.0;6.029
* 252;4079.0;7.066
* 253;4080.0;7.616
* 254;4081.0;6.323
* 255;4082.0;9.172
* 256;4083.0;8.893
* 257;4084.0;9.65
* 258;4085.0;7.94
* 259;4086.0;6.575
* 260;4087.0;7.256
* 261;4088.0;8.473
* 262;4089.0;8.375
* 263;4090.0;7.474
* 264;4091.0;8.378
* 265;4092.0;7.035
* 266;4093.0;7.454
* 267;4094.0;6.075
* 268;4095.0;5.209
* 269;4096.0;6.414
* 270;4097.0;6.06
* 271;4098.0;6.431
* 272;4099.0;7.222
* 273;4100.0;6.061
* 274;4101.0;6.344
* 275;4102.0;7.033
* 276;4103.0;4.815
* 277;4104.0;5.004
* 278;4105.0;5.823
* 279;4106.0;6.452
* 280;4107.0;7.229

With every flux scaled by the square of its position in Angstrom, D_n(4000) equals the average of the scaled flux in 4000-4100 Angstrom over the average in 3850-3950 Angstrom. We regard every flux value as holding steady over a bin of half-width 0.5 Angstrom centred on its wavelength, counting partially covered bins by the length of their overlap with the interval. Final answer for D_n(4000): 1.34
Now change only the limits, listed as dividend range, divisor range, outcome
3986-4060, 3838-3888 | 1.41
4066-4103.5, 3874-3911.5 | 1.41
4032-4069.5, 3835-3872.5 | 1.43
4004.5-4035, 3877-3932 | 1.44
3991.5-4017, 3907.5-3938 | 1.29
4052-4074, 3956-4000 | 1.38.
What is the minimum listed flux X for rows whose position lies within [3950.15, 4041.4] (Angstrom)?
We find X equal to 0.7023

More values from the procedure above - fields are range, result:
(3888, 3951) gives 3.118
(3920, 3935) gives 3.48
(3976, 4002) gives 4.777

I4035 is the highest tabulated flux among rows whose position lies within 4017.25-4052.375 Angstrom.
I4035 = 11.11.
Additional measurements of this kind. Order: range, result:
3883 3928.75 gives 8.923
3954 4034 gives 10.48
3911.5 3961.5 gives 9.686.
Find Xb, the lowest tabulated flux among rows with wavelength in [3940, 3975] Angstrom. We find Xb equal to 0.7023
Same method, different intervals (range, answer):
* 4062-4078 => 6.029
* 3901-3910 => 4.814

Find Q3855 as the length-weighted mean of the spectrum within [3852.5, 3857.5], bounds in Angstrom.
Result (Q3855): 6.57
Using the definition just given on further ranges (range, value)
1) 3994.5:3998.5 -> 8.19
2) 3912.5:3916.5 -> 7.86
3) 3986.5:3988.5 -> 9.19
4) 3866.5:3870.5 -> 7.73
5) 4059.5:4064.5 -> 8.73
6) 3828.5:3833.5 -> 4.86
